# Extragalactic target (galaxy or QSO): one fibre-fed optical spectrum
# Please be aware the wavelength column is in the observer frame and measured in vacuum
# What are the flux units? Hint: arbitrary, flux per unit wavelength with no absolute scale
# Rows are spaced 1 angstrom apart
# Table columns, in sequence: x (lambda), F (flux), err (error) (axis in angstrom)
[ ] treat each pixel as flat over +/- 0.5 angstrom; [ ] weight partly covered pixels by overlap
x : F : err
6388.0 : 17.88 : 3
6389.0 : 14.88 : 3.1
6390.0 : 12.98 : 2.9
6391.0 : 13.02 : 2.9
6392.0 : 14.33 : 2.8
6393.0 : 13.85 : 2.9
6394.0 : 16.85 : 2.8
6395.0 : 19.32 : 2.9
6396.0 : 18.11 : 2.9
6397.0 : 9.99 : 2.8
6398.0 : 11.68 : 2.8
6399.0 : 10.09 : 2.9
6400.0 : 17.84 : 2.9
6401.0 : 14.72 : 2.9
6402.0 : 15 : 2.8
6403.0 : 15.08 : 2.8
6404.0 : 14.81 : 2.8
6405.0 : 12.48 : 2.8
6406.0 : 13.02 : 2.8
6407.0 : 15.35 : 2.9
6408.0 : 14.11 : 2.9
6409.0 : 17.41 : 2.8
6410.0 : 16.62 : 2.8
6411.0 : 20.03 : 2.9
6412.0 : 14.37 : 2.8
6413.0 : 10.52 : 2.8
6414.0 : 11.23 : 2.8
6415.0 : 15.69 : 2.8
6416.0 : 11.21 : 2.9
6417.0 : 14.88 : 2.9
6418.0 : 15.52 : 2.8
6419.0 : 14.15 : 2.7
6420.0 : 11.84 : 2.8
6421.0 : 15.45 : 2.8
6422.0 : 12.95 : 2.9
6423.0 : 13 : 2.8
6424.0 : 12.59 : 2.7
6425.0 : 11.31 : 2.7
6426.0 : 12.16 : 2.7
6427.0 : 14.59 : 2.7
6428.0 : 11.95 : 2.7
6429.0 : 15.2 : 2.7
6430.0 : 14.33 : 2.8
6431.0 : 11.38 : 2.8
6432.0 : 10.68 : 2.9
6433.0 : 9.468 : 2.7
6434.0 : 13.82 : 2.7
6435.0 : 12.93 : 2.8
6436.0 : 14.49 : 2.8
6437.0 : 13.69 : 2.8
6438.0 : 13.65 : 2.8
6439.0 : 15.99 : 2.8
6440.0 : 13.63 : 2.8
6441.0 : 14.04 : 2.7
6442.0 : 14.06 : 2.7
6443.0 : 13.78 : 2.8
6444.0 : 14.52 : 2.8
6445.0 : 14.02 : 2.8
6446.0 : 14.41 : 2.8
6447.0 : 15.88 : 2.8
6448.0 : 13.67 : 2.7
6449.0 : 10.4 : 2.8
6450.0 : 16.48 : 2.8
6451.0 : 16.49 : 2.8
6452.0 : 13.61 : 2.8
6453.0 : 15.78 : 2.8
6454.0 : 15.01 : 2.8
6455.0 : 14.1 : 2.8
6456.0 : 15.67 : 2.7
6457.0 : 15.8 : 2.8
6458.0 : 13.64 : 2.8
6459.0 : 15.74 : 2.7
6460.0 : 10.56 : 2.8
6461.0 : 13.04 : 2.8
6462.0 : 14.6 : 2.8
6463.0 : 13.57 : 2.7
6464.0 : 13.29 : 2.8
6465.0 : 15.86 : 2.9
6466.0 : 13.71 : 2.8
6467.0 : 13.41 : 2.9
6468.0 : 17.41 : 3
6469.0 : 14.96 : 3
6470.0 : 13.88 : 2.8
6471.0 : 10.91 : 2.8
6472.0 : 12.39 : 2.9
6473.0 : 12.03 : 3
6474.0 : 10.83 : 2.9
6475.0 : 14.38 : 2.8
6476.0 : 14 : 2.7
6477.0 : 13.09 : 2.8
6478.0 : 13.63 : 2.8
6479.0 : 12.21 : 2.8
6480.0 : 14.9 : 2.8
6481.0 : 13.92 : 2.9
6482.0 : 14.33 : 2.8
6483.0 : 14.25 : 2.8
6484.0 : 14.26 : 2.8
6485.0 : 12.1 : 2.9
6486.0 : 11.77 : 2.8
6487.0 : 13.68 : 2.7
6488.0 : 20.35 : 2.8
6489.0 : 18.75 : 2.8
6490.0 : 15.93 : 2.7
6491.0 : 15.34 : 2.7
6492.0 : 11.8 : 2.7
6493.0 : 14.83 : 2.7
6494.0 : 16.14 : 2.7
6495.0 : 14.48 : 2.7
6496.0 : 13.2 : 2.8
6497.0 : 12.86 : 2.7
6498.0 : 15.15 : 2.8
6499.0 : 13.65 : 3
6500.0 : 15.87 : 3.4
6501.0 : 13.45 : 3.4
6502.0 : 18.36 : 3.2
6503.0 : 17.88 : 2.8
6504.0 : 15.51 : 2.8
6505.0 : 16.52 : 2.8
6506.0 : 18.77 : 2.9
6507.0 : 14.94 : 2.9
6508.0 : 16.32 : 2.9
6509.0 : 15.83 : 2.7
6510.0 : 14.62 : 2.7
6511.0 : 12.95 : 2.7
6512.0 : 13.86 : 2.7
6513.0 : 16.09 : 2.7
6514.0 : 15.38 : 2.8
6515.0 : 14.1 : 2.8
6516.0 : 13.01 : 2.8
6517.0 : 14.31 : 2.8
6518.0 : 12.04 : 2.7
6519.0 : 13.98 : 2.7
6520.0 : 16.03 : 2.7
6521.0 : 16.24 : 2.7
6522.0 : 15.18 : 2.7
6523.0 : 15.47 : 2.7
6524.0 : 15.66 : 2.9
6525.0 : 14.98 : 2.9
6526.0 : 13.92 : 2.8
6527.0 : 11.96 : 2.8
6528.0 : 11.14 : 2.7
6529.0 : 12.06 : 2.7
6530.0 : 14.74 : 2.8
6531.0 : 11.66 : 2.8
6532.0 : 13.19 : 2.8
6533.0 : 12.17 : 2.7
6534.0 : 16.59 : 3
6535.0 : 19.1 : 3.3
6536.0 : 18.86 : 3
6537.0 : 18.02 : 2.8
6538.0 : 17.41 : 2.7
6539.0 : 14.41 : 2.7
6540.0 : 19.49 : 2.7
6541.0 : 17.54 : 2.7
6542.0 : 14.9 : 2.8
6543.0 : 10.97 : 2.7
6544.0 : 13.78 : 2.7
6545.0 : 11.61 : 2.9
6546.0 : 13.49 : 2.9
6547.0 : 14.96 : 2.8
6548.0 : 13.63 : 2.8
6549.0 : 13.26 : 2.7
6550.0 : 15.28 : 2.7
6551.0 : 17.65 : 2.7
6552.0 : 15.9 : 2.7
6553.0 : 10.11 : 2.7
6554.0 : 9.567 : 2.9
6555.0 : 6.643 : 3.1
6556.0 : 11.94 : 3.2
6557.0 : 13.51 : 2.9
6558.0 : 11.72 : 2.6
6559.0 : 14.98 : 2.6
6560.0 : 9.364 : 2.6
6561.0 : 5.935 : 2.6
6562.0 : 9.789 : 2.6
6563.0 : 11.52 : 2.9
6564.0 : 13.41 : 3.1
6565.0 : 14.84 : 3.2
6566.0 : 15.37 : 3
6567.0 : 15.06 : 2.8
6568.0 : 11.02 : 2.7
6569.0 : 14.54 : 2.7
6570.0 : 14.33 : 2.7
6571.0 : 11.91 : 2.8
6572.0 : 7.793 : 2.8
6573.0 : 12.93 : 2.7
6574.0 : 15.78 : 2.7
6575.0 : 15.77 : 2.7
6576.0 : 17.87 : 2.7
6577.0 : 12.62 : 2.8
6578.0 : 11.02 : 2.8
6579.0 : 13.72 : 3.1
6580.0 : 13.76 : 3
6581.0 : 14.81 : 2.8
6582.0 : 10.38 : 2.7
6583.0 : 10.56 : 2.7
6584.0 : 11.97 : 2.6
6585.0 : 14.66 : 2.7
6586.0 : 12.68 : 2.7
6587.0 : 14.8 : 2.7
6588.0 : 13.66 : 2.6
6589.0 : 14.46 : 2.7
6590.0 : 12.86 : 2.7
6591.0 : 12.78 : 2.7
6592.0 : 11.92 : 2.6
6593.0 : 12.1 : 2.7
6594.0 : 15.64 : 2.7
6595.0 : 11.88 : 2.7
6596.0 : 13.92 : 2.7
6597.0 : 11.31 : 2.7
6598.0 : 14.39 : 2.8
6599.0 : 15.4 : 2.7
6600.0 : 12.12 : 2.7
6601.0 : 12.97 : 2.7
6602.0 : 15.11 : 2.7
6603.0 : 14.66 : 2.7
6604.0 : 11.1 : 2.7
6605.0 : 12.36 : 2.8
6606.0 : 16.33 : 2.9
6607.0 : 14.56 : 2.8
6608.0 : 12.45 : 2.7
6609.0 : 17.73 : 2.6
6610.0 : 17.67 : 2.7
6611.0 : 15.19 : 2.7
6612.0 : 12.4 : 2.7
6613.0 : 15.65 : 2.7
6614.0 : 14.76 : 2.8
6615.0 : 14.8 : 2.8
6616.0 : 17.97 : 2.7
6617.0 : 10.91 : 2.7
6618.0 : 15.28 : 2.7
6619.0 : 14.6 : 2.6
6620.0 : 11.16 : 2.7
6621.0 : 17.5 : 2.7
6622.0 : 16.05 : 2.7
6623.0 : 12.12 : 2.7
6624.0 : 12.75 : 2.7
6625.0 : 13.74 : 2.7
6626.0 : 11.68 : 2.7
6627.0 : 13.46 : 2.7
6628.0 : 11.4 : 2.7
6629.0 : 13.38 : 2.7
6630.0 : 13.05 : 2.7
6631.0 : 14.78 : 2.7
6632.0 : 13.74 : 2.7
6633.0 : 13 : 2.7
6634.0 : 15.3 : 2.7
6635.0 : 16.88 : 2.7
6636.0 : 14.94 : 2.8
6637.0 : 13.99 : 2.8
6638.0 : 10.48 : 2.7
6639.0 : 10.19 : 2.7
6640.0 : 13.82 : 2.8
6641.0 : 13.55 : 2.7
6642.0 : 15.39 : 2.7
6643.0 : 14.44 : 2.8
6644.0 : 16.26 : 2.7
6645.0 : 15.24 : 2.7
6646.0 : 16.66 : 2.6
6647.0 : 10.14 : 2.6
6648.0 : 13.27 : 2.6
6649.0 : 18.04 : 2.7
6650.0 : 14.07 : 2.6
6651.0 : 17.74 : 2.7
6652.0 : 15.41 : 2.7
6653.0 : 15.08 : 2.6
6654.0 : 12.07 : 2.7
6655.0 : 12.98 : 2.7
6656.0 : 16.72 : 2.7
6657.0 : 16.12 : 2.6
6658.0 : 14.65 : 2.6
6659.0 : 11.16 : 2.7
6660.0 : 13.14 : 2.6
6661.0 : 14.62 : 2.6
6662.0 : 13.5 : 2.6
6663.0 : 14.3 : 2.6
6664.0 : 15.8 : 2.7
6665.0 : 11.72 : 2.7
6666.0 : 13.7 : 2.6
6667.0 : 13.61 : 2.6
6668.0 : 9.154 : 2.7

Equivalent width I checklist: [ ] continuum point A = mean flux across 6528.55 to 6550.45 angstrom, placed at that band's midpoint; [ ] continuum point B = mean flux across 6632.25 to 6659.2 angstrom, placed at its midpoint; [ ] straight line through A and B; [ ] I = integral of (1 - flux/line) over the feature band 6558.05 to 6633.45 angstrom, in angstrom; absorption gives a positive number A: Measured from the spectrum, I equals 6.0 angstrom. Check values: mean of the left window 14.9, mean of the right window 14.4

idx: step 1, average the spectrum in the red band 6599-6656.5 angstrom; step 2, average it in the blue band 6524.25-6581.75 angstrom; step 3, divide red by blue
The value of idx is 1.05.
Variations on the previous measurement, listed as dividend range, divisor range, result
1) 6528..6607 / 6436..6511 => 0.93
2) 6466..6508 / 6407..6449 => 1.06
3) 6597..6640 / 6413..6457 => 1.02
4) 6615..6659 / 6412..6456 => 1.04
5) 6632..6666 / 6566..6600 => 1.07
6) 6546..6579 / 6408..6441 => 0.94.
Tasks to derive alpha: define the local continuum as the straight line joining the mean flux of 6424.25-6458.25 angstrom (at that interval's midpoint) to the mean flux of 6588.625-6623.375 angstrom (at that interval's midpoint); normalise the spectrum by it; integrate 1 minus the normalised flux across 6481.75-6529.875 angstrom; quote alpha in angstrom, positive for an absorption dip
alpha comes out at -3.0 angstrom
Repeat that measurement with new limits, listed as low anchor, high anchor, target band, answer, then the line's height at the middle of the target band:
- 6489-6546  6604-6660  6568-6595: 2.46 angstrom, 14.5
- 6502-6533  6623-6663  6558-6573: 2.34 angstrom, 14.4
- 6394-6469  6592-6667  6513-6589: 2.15 angstrom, 14.1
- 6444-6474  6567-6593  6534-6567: -0.94 angstrom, 13.4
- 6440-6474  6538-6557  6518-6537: -1.15 angstrom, 13.8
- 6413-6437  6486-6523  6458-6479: 0.98 angstrom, 14.2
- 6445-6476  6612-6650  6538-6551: -0.59 angstrom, 14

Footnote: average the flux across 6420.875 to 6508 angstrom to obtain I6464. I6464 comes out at 14.2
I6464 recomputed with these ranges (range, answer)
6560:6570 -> 12.3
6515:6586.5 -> 13.6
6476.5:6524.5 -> 14.9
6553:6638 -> 13.3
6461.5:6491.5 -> 14.1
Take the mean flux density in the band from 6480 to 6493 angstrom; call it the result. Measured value 14.7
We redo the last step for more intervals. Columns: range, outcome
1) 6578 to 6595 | 13.1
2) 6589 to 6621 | 14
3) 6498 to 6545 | 15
